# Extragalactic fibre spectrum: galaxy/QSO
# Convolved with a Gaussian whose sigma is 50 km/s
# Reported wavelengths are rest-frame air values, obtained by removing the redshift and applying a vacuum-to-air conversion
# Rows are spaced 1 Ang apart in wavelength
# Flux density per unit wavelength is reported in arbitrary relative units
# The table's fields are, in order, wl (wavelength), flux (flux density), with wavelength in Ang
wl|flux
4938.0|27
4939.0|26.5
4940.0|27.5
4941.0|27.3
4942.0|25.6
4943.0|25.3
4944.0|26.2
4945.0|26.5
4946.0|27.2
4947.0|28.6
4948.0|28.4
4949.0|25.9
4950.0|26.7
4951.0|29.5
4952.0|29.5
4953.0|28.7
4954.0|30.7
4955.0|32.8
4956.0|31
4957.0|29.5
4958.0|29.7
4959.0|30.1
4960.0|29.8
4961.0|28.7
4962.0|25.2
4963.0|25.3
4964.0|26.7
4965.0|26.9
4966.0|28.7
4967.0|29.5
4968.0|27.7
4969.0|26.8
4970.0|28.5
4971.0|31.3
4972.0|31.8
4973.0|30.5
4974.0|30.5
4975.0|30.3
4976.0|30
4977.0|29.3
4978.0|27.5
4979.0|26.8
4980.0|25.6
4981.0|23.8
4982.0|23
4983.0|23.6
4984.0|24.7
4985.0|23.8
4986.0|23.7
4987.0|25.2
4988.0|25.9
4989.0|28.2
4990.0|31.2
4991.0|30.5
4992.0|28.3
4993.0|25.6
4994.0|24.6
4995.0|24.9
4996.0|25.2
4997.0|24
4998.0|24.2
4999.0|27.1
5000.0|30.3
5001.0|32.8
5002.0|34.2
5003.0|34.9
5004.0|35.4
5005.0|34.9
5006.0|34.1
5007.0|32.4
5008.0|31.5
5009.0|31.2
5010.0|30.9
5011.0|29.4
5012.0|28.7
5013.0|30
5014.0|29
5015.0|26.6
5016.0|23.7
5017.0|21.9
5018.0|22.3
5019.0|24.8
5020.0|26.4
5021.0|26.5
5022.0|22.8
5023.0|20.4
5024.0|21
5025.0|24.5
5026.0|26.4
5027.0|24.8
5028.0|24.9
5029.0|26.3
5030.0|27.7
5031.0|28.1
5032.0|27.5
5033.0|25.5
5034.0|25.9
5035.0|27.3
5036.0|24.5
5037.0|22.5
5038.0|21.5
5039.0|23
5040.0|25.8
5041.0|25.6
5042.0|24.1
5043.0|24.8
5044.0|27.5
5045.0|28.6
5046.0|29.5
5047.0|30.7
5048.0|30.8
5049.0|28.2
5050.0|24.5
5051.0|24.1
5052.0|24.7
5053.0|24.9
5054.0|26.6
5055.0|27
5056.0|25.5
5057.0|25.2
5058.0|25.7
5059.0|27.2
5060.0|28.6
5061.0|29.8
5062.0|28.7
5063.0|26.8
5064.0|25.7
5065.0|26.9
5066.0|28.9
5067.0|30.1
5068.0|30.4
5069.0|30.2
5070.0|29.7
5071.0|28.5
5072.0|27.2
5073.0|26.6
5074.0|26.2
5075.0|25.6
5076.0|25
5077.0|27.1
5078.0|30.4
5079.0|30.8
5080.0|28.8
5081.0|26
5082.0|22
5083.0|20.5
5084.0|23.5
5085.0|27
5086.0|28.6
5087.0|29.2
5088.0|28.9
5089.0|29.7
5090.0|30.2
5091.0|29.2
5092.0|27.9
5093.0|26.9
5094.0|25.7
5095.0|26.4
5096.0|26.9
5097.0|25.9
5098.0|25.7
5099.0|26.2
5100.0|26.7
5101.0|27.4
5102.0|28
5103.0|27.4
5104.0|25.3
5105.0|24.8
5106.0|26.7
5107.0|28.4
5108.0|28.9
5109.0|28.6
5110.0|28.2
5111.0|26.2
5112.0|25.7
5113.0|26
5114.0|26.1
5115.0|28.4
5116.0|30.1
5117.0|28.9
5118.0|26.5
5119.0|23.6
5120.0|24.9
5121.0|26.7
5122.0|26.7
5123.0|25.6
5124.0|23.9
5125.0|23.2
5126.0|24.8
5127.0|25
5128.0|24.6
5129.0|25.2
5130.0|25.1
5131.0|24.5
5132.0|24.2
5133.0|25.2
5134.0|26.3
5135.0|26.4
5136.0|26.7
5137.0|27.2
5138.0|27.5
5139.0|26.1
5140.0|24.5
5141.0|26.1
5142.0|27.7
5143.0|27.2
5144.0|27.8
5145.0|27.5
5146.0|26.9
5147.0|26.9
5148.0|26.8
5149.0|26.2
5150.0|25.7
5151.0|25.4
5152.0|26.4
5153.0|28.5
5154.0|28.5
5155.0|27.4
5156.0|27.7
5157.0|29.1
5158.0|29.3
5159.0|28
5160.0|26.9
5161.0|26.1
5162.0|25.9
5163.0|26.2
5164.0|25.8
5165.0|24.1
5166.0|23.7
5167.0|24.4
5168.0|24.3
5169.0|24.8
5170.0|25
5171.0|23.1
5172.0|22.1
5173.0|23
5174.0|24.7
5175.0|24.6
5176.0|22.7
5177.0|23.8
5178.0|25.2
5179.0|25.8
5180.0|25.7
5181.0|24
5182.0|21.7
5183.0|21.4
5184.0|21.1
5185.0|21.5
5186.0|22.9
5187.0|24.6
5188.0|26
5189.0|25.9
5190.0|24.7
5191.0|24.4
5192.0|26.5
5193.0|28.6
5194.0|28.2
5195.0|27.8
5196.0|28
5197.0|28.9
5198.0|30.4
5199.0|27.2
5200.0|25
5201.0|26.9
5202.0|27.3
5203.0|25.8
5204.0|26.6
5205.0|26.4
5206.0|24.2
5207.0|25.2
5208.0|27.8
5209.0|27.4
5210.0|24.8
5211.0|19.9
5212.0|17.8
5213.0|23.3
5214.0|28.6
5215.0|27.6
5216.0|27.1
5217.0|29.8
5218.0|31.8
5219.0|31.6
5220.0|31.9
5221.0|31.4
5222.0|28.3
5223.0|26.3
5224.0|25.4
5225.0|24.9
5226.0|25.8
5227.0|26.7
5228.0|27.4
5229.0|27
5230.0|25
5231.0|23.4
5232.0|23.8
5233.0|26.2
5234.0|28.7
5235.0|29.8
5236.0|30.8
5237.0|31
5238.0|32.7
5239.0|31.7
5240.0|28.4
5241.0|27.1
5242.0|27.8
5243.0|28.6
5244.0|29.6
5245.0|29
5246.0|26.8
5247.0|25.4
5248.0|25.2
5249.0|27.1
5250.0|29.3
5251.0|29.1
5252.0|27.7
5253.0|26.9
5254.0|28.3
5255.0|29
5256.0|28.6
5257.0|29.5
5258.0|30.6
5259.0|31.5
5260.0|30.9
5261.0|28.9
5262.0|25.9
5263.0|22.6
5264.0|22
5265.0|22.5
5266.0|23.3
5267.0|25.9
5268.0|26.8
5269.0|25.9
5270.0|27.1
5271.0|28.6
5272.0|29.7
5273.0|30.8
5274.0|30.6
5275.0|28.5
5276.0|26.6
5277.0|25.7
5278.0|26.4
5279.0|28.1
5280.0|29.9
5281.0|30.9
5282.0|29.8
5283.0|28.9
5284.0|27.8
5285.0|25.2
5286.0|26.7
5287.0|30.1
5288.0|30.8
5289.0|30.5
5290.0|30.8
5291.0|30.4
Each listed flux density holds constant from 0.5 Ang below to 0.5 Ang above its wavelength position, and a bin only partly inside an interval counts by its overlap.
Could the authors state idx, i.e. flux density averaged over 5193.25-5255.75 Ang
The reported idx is 27.4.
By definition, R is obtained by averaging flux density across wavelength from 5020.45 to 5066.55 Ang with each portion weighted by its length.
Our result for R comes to 26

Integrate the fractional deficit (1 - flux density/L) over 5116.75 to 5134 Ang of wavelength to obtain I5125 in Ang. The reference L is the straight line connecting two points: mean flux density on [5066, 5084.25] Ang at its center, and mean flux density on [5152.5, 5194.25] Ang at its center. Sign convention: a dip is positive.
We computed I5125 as 0.7 Ang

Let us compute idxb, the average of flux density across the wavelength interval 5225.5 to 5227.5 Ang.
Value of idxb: 26.2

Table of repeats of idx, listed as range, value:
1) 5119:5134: 25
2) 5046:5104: 27.2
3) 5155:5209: 25.5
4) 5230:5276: 27.8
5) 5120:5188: 25.4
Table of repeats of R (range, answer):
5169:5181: 24.2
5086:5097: 28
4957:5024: 27.8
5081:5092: 26.9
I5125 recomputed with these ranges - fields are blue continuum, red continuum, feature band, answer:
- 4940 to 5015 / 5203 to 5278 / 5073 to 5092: 0.57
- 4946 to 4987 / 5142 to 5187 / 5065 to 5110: -1.67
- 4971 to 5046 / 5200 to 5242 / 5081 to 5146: 1.61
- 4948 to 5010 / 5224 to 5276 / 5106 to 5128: 1.27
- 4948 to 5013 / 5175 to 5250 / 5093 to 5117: 0.45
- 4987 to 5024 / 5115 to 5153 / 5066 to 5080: -0.67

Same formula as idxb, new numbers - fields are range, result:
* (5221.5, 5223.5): 27.3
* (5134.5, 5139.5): 26.8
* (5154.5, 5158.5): 28.4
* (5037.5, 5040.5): 23.4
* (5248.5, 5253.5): 28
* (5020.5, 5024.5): 22.7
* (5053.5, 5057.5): 26.1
